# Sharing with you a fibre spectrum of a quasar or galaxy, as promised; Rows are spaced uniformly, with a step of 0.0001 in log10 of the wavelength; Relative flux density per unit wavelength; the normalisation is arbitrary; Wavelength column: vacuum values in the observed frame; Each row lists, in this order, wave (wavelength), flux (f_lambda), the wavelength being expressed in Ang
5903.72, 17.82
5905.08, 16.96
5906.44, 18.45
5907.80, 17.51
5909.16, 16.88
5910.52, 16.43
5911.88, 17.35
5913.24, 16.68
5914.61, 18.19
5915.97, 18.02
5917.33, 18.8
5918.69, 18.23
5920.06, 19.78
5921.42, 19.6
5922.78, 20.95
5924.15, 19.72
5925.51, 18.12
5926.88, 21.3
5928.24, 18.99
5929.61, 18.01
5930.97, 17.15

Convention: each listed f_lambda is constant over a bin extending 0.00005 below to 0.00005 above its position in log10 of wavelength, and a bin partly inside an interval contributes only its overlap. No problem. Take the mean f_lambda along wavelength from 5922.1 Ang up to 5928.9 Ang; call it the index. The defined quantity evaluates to 19.8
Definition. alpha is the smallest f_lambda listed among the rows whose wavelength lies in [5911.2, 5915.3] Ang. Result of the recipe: 16.68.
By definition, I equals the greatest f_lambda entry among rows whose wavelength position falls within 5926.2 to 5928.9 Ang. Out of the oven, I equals 21.3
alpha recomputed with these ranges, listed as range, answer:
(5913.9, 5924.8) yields 18.02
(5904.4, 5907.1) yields 16.96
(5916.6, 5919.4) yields 18.23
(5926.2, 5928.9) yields 18.99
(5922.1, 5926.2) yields 18.12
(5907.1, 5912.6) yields 16.43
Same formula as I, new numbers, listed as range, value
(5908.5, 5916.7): 18.19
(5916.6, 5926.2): 20.95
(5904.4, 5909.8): 18.45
